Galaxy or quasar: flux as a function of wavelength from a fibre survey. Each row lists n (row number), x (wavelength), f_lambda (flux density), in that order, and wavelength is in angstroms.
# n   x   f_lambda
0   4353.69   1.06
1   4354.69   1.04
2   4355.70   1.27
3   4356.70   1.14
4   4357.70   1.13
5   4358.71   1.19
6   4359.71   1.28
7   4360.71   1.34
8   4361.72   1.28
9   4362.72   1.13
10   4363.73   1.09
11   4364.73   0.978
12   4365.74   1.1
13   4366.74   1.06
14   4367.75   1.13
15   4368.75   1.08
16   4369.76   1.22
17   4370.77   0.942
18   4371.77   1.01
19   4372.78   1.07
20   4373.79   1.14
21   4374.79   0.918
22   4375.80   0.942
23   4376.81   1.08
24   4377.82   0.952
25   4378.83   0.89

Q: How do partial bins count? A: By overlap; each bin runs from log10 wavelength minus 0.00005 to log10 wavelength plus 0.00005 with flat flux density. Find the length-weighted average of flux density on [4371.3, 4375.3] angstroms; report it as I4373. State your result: 1.03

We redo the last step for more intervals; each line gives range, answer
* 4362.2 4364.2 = 1.11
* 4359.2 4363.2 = 1.26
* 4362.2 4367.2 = 1.07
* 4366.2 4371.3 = 1.09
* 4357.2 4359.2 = 1.16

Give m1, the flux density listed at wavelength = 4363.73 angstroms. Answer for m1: 1.09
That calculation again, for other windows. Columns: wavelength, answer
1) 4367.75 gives 1.13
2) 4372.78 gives 1.07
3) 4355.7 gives 1.27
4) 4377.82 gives 0.952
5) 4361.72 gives 1.28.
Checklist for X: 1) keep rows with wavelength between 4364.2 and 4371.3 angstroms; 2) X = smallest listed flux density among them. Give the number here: 0.942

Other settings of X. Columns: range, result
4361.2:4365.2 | 0.978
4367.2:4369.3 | 1.08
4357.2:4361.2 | 1.13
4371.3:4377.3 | 0.918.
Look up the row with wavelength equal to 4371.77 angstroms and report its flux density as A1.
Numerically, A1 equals 1.01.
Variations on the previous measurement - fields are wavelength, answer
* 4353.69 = 1.06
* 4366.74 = 1.06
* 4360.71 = 1.34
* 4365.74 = 1.1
